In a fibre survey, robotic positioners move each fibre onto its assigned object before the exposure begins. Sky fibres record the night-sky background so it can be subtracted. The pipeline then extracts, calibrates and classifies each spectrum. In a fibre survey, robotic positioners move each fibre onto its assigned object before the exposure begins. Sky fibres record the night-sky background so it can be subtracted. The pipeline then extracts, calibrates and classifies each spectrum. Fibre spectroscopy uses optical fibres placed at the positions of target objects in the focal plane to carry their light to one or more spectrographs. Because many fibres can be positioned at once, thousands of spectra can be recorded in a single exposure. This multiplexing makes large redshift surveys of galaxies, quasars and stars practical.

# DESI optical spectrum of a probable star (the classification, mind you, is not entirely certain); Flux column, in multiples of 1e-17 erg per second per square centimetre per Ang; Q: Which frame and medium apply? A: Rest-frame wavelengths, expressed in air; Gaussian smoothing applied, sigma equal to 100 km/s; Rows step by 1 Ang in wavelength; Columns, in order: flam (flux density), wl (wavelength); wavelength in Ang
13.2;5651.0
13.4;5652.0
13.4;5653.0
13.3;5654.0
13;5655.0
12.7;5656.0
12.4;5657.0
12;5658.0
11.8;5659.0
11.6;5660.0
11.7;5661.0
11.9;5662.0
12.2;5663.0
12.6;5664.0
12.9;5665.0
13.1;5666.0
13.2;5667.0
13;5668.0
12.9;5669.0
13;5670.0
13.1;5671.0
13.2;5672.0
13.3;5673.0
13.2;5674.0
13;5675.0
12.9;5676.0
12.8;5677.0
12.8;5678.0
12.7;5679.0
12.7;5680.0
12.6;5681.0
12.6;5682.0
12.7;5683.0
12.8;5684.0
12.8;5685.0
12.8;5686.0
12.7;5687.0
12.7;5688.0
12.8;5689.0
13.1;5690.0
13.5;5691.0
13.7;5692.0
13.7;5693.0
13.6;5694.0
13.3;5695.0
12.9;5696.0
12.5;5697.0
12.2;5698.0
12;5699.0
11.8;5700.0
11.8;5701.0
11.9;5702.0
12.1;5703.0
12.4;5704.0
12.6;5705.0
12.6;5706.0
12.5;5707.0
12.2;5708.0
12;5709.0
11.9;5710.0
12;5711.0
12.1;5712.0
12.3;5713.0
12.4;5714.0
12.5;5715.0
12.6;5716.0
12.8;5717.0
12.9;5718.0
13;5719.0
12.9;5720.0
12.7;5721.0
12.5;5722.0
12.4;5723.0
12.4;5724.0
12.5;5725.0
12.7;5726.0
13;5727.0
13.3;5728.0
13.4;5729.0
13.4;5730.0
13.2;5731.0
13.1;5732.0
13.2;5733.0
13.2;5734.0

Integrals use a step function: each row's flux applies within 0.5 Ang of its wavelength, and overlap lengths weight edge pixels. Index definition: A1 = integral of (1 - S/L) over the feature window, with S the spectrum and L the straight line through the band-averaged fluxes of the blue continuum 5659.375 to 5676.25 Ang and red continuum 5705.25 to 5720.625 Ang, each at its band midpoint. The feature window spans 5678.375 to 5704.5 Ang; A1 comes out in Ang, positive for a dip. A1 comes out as -0.2 Ang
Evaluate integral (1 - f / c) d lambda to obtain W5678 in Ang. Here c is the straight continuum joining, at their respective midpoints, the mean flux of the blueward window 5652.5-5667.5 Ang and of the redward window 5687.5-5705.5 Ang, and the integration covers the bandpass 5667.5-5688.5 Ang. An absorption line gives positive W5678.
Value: -0.4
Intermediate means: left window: 12.5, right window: 12.7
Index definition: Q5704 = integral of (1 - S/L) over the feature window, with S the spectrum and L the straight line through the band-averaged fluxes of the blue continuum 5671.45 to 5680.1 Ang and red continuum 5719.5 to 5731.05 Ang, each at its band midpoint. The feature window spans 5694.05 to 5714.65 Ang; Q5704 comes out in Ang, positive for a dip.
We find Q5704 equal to 1.0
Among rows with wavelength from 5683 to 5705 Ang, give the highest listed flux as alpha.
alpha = 13.7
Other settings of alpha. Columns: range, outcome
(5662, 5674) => 13.3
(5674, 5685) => 13.2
